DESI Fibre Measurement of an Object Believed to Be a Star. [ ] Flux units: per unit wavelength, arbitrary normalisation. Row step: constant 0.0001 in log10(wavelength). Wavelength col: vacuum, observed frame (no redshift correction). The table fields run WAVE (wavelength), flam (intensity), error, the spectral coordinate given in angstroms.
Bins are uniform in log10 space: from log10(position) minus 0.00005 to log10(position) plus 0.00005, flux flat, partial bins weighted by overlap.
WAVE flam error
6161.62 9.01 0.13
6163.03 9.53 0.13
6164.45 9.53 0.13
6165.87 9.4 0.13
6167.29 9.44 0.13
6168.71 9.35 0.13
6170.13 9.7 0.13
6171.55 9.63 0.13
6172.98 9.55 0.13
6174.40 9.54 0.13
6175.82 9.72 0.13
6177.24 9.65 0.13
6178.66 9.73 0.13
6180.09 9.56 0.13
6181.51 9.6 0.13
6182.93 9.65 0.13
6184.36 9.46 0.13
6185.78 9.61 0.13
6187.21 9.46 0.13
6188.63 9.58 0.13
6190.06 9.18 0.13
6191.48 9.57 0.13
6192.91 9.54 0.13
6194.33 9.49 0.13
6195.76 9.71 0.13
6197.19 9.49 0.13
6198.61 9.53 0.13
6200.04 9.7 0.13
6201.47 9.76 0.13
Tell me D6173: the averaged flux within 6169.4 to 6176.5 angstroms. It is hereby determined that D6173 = 9.62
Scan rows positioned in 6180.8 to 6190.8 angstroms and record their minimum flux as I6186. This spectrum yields 9.18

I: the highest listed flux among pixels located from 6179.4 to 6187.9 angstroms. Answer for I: 9.65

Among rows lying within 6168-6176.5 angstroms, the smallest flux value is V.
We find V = 9.35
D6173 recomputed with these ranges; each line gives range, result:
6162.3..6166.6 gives 9.5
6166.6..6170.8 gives 9.5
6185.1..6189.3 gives 9.55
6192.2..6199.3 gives 9.56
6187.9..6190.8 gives 9.4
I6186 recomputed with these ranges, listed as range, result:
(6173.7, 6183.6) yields 9.54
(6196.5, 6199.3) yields 9.49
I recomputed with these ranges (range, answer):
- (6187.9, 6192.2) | 9.58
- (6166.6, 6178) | 9.72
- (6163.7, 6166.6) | 9.53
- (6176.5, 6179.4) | 9.73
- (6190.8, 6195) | 9.57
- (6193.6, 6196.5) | 9.71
